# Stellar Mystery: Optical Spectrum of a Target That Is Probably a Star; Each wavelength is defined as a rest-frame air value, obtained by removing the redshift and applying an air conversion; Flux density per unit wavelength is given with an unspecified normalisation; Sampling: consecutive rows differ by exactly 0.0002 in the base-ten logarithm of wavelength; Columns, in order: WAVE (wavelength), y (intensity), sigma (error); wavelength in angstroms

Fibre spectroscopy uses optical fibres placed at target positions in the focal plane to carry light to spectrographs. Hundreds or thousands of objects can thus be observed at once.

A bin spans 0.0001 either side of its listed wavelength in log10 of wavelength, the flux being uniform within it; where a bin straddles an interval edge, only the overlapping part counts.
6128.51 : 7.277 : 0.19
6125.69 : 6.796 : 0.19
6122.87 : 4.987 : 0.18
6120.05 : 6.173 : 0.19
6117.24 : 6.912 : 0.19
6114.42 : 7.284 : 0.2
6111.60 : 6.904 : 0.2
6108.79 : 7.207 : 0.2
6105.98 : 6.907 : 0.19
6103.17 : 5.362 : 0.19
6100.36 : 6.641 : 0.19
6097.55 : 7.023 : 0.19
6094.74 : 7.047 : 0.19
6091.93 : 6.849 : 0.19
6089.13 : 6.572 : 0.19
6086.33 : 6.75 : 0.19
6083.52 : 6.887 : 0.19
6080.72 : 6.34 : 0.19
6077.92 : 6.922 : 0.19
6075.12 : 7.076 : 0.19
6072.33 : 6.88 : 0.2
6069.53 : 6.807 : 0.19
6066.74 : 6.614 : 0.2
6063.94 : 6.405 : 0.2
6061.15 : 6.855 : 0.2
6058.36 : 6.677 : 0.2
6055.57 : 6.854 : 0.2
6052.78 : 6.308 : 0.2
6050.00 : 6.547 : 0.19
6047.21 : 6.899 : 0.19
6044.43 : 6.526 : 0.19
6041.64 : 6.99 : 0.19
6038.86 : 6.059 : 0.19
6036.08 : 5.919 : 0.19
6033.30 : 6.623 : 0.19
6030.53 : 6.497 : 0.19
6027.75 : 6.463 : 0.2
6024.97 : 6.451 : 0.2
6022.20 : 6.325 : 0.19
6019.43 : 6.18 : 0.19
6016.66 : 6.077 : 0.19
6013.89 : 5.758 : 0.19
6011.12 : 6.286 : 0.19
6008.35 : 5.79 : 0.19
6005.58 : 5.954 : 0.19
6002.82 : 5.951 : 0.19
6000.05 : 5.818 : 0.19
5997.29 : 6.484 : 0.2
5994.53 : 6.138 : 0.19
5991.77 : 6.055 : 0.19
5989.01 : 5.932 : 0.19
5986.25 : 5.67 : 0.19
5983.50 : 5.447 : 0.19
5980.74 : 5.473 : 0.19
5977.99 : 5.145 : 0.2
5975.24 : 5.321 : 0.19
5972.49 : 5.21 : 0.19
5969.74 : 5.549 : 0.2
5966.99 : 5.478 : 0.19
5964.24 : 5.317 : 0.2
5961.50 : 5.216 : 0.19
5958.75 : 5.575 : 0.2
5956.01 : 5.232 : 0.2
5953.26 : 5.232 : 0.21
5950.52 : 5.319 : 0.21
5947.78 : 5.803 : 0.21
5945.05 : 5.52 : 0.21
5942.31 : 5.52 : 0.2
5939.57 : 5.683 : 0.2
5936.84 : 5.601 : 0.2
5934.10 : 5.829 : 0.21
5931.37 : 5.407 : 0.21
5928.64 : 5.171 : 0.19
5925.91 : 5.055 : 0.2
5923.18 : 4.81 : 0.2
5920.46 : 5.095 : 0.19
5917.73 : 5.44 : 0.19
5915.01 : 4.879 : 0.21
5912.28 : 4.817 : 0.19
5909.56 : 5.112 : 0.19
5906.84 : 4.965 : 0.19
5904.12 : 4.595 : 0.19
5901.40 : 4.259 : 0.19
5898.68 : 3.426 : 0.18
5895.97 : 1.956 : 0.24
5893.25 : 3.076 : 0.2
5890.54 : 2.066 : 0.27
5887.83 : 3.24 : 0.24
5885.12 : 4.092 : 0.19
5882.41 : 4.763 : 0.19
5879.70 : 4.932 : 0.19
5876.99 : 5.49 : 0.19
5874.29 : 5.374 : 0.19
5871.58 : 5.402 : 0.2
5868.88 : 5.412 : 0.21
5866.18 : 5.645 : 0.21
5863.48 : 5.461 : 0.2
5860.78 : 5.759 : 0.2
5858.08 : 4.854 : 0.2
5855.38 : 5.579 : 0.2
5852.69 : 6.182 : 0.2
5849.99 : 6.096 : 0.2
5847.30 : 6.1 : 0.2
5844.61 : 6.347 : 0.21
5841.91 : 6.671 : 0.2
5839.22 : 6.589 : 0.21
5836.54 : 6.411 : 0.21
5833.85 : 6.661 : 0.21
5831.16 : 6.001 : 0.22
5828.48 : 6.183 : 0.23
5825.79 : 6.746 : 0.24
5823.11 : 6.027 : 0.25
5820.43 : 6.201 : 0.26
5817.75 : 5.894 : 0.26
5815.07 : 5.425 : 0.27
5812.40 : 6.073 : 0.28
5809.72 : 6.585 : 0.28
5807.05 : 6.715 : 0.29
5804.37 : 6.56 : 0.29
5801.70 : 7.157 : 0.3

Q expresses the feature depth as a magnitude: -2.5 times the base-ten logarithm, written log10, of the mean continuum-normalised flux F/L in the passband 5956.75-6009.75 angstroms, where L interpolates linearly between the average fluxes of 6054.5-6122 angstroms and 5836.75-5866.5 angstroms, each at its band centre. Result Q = 0.13 mag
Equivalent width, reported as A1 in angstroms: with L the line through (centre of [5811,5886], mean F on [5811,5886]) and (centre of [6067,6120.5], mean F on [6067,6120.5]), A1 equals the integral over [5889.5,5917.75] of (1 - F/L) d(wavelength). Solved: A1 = 9.5 angstroms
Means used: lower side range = 5.81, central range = 4.01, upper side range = 6.77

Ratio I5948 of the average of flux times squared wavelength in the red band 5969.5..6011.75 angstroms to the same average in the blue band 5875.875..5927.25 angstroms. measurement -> 1.4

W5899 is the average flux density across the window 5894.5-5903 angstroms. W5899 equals 3.25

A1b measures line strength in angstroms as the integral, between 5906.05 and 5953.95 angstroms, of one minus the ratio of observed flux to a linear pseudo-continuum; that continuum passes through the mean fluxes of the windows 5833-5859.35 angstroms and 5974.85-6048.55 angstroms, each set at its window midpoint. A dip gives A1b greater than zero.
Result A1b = 6.4 angstroms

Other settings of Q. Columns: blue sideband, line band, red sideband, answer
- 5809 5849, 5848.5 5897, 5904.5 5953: 0.22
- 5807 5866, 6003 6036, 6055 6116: 0.07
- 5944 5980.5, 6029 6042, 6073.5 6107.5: -0.04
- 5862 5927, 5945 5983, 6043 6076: 0.01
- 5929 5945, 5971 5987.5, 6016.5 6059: 0.11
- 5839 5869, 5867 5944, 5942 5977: 0.20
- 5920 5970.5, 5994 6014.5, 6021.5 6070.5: 0.01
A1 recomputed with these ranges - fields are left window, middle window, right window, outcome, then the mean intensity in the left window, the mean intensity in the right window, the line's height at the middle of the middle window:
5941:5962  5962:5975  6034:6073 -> 0.6 angstroms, 5.43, 6.59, 5.63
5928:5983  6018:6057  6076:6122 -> -1.9 angstroms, 5.43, 6.72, 6.17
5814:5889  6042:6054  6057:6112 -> -0.1 angstroms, 5.7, 6.73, 6.57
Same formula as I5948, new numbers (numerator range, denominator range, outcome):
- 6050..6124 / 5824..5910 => 1.39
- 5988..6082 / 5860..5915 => 1.50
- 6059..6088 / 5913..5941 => 1.34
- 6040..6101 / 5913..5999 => 1.28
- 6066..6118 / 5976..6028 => 1.18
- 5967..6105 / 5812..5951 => 1.26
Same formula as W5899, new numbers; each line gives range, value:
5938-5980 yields 5.41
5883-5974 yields 4.84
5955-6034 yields 5.84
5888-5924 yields 4.15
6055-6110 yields 6.73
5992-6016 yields 6.02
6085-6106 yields 6.63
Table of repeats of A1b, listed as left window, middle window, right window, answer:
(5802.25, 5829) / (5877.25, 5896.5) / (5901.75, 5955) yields 6.9 angstroms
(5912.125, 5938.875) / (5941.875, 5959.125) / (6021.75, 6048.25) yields 0.2 angstroms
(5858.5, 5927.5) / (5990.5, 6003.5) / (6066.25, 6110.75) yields -0.8 angstroms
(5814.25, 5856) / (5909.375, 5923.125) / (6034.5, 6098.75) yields 2.9 angstroms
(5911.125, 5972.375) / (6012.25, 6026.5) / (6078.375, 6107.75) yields -0.4 angstroms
